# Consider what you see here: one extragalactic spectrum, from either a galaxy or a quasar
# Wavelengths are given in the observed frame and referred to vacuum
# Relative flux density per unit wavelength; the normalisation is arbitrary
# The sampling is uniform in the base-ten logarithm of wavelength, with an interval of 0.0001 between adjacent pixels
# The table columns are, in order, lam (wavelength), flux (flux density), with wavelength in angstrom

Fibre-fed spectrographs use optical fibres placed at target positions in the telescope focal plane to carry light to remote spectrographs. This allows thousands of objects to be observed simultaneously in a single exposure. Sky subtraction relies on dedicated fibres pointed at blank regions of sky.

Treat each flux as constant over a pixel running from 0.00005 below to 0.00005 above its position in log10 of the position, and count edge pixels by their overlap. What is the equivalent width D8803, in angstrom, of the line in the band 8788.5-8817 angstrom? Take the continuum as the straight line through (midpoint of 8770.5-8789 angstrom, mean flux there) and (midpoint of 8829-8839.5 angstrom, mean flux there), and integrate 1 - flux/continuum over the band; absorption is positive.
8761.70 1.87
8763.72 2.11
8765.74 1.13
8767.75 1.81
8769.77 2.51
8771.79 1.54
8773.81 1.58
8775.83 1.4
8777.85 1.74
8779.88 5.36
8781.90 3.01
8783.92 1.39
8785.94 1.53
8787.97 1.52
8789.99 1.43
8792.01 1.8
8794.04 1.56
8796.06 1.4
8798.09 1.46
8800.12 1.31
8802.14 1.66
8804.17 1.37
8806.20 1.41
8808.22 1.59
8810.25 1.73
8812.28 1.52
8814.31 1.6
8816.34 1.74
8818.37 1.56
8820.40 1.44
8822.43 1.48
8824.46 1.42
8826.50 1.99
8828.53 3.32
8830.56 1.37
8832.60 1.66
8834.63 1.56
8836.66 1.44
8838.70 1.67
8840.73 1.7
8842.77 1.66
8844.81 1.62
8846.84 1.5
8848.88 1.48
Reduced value 5.55 angstrom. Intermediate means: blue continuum 2.12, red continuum 1.63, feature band 1.54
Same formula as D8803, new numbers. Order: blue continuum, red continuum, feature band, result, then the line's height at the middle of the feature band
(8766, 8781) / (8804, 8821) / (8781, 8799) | 2.61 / 1.95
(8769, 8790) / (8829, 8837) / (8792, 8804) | 2.79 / 1.95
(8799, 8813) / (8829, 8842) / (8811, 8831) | -2.19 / 1.58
